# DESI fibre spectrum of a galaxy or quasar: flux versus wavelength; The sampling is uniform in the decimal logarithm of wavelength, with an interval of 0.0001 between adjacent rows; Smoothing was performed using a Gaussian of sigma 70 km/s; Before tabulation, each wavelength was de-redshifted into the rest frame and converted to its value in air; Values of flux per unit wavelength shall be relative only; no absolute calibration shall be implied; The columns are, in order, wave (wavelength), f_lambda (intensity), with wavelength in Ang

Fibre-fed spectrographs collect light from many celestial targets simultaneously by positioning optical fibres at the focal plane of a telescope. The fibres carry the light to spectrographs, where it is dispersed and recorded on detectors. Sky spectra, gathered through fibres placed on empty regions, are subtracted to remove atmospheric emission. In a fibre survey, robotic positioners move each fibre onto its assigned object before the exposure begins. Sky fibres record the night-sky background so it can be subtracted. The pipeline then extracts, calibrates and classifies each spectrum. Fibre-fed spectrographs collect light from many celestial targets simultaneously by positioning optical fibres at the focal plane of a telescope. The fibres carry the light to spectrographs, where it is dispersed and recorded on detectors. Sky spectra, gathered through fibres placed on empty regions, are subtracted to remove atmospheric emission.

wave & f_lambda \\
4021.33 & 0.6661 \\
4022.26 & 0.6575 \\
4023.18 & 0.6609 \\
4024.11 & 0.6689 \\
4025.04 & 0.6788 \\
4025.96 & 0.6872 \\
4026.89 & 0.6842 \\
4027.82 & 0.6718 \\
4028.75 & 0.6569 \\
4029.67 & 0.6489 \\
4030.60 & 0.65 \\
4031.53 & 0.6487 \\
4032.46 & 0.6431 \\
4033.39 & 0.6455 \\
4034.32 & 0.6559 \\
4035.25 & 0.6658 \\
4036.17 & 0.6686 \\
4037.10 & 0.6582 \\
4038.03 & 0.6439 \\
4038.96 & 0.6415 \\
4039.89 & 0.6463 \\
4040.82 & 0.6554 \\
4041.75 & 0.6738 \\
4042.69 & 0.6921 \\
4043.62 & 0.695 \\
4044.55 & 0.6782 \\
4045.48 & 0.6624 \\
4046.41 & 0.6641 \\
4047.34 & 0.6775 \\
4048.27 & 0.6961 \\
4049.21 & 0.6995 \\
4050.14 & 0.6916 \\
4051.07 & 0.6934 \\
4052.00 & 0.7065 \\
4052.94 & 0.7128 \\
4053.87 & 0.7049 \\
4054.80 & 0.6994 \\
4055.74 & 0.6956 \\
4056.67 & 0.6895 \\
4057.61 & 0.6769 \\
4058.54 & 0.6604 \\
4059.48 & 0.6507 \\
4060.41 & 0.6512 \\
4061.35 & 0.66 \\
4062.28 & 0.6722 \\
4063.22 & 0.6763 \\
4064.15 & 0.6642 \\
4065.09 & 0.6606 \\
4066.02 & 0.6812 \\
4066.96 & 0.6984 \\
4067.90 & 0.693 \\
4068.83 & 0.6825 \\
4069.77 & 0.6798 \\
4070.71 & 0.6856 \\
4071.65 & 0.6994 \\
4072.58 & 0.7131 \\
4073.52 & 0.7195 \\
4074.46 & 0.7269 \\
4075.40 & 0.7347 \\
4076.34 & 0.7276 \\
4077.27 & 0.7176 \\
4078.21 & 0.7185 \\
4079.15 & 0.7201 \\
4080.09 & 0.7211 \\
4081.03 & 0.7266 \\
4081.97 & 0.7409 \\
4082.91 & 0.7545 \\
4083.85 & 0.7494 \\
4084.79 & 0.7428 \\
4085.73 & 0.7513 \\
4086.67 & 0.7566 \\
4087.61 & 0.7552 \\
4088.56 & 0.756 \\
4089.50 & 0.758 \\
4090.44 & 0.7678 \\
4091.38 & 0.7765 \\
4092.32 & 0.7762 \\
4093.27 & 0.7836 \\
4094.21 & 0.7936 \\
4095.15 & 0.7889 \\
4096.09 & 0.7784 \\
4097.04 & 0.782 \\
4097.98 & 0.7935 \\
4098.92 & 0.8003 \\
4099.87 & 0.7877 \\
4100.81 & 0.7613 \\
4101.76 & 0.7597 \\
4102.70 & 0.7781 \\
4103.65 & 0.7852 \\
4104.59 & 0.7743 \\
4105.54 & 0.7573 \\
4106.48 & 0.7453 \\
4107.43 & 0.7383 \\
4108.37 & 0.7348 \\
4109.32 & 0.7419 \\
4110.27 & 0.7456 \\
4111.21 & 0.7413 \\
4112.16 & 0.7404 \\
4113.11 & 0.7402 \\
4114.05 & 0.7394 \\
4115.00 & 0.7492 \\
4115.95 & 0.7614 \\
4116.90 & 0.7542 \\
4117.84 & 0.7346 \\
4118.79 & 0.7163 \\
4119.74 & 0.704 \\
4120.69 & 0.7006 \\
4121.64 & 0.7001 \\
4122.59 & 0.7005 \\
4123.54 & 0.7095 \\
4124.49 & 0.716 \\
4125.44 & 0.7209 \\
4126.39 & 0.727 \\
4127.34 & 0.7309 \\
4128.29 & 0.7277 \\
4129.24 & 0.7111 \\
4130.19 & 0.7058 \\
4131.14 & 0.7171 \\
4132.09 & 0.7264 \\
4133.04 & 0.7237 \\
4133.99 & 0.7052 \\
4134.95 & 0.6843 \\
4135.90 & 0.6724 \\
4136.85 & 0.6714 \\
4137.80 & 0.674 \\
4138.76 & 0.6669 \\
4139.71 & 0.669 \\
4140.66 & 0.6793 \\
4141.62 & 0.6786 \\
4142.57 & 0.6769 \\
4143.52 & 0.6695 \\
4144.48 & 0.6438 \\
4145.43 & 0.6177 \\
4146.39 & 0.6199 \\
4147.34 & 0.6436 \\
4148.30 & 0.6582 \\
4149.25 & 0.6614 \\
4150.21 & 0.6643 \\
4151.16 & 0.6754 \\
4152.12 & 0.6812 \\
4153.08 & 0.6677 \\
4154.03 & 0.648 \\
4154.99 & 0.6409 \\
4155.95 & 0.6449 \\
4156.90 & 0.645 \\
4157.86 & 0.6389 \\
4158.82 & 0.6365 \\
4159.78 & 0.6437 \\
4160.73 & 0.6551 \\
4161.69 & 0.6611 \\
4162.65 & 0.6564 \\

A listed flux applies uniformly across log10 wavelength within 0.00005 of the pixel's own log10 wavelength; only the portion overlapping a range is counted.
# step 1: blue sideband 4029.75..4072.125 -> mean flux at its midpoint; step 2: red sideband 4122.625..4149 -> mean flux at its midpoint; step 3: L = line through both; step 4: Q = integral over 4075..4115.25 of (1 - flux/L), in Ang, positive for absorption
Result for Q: -4.42 Ang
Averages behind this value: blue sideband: 0.674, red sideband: 0.687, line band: 0.756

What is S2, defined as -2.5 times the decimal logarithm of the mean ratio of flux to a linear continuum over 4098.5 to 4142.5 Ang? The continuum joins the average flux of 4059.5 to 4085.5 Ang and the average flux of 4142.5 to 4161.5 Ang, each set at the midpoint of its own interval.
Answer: -0.08 mag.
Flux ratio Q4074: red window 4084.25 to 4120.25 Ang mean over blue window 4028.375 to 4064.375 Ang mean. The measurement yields 1.13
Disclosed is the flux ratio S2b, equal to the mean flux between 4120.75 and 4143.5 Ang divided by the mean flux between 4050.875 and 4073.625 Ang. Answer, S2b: 1.0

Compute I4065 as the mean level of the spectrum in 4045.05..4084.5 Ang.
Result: 0.697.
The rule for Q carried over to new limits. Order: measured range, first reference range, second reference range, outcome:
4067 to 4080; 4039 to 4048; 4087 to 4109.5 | 0.3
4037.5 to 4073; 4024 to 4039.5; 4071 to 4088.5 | 0.8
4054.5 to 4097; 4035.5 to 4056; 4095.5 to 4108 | 0.6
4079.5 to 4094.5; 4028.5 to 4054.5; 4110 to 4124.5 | -1.1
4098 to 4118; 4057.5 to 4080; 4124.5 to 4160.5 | -2.2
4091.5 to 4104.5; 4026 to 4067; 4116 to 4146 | -1.8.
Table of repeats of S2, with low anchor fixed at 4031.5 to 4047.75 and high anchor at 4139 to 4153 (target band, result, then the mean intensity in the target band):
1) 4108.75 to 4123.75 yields -0.108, 0.73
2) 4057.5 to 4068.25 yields -0.013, 0.67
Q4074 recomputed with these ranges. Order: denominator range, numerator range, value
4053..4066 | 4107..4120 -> 1.09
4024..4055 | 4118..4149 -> 1.03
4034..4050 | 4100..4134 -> 1.10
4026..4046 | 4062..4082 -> 1.06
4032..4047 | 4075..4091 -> 1.12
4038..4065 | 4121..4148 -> 1.02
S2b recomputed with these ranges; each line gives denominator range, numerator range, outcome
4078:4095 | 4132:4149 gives 0.89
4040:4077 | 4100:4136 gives 1.07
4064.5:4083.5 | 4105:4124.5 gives 1.03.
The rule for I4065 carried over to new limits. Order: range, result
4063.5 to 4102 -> 0.738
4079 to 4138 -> 0.741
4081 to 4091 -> 0.752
